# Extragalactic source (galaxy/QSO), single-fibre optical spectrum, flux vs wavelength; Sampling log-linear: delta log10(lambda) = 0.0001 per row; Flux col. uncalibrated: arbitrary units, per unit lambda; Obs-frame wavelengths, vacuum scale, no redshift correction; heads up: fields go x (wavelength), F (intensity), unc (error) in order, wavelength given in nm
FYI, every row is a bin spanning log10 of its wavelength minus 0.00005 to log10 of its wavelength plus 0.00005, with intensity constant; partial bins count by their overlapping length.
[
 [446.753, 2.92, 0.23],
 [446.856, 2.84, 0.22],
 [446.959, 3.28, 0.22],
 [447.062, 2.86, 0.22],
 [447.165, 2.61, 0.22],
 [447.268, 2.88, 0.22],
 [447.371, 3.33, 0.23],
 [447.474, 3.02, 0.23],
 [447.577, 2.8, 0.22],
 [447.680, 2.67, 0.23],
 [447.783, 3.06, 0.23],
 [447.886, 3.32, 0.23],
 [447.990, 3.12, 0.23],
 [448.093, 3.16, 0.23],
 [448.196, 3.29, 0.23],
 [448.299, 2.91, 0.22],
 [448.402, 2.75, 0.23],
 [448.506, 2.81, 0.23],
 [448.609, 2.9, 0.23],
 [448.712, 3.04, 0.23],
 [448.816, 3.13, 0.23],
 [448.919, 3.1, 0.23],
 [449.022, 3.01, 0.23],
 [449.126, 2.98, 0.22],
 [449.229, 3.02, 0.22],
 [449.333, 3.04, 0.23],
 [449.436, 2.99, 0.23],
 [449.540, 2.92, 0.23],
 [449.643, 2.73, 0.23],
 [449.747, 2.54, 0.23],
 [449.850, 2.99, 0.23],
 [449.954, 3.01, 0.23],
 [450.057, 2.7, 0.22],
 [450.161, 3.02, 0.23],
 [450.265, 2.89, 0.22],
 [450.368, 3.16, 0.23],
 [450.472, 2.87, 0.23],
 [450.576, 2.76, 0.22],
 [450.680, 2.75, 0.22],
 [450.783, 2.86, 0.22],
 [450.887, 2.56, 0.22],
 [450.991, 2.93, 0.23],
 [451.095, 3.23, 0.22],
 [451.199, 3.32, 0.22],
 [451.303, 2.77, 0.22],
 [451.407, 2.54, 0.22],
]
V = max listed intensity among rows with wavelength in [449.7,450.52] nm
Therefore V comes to 3.16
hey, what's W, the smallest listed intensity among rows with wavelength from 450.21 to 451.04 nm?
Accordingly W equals 2.56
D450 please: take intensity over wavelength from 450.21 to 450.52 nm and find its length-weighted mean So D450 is 2.98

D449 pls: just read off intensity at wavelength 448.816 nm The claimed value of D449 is 3.13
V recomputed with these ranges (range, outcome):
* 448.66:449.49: 3.13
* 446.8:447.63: 3.33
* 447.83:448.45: 3.32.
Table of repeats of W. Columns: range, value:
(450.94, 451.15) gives 2.93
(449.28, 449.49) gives 2.99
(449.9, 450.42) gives 2.7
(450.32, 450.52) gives 2.87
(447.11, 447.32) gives 2.61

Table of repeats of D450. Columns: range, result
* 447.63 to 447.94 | 3.01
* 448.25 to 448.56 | 2.82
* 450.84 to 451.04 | 2.74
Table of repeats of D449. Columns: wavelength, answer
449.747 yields 2.54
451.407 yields 2.54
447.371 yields 3.33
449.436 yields 2.99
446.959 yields 3.28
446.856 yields 2.84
